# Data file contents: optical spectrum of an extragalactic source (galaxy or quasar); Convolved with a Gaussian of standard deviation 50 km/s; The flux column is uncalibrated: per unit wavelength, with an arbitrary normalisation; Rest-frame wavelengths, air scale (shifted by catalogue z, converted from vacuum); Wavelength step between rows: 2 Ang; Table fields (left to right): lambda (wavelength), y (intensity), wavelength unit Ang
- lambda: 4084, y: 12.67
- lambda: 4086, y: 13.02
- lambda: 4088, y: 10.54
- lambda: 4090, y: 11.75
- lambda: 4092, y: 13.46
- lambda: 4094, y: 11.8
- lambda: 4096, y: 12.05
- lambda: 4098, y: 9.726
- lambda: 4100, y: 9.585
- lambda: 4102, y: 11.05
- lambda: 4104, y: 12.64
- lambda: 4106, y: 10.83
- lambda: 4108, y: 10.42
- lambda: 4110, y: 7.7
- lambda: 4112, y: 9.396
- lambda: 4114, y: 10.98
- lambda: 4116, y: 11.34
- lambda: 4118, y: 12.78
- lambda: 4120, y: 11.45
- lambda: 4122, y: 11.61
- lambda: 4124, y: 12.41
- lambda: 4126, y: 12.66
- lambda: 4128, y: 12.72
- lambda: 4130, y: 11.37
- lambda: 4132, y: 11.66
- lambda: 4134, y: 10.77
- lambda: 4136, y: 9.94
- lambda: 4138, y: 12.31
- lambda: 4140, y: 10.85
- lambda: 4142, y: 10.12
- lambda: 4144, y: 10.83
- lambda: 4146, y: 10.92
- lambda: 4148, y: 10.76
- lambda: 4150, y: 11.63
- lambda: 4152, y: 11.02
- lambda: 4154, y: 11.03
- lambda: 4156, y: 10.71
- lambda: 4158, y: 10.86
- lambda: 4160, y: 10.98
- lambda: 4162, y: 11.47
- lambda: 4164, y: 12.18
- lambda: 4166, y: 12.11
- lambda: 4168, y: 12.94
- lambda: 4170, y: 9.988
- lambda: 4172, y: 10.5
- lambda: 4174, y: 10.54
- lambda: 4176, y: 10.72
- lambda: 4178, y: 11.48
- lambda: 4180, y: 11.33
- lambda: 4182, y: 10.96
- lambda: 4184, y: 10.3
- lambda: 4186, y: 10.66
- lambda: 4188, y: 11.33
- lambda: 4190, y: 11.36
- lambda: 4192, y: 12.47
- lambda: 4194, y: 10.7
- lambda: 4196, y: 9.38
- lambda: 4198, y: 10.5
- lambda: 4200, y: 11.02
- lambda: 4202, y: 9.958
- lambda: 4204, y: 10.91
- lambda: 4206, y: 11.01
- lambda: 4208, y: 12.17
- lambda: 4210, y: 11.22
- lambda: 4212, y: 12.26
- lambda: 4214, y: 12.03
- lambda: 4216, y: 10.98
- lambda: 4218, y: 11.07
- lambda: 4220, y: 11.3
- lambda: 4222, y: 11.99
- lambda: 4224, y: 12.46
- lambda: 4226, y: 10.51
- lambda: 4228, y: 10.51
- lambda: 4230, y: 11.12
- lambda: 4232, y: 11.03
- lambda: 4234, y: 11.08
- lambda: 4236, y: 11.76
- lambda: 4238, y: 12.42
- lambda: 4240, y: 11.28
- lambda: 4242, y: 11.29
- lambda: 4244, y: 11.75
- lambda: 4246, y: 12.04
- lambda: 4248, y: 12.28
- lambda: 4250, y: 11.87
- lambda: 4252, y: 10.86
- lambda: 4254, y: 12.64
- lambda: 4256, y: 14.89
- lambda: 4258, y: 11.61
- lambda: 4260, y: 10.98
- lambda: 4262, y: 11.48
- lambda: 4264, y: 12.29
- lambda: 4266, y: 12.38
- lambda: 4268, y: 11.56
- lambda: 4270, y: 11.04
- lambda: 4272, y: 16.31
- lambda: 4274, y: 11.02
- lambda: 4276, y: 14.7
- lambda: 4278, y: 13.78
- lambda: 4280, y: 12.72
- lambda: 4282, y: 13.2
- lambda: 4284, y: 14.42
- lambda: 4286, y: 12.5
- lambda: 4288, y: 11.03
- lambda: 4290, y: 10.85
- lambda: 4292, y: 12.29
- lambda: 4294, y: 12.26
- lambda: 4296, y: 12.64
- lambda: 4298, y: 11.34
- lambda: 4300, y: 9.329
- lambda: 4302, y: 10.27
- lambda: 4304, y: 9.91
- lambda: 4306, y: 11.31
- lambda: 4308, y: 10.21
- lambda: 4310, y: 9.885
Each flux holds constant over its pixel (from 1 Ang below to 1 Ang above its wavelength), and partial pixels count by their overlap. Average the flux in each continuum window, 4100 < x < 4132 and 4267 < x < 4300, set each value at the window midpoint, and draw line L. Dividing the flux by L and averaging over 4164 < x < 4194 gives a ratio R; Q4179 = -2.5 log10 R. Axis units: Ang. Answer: 0.05 mag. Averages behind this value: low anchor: 11.2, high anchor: 12.5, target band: 11.2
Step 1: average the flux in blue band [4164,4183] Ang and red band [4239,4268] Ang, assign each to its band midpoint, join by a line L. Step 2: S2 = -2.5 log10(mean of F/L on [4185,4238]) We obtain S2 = 0.04 mag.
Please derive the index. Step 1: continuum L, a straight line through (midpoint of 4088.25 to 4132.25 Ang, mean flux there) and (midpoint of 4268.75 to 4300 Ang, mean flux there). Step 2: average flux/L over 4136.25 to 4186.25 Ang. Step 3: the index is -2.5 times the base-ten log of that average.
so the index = 0.06 mag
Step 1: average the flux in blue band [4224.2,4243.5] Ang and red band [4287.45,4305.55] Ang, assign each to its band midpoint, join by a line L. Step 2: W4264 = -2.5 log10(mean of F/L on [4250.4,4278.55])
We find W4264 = -0.12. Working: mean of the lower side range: 11.3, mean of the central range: 12.5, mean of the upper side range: 11.1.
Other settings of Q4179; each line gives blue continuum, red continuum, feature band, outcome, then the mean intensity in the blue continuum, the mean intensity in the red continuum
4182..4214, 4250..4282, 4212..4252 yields 0.03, 11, 12.5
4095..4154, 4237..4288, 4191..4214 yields 0.07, 11.1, 12.4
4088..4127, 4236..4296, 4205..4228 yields 0.04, 11.2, 12.3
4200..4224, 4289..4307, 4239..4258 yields -0.07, 11.4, 11.1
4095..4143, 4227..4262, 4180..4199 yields 0.06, 11.1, 11.7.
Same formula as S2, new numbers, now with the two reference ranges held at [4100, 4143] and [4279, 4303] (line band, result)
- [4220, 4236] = 0.03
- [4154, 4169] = -0.02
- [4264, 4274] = -0.07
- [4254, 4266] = -0.05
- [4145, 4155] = 0.02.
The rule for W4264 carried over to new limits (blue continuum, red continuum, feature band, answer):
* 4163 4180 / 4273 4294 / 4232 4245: 0.05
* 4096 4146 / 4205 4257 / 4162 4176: 0.00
